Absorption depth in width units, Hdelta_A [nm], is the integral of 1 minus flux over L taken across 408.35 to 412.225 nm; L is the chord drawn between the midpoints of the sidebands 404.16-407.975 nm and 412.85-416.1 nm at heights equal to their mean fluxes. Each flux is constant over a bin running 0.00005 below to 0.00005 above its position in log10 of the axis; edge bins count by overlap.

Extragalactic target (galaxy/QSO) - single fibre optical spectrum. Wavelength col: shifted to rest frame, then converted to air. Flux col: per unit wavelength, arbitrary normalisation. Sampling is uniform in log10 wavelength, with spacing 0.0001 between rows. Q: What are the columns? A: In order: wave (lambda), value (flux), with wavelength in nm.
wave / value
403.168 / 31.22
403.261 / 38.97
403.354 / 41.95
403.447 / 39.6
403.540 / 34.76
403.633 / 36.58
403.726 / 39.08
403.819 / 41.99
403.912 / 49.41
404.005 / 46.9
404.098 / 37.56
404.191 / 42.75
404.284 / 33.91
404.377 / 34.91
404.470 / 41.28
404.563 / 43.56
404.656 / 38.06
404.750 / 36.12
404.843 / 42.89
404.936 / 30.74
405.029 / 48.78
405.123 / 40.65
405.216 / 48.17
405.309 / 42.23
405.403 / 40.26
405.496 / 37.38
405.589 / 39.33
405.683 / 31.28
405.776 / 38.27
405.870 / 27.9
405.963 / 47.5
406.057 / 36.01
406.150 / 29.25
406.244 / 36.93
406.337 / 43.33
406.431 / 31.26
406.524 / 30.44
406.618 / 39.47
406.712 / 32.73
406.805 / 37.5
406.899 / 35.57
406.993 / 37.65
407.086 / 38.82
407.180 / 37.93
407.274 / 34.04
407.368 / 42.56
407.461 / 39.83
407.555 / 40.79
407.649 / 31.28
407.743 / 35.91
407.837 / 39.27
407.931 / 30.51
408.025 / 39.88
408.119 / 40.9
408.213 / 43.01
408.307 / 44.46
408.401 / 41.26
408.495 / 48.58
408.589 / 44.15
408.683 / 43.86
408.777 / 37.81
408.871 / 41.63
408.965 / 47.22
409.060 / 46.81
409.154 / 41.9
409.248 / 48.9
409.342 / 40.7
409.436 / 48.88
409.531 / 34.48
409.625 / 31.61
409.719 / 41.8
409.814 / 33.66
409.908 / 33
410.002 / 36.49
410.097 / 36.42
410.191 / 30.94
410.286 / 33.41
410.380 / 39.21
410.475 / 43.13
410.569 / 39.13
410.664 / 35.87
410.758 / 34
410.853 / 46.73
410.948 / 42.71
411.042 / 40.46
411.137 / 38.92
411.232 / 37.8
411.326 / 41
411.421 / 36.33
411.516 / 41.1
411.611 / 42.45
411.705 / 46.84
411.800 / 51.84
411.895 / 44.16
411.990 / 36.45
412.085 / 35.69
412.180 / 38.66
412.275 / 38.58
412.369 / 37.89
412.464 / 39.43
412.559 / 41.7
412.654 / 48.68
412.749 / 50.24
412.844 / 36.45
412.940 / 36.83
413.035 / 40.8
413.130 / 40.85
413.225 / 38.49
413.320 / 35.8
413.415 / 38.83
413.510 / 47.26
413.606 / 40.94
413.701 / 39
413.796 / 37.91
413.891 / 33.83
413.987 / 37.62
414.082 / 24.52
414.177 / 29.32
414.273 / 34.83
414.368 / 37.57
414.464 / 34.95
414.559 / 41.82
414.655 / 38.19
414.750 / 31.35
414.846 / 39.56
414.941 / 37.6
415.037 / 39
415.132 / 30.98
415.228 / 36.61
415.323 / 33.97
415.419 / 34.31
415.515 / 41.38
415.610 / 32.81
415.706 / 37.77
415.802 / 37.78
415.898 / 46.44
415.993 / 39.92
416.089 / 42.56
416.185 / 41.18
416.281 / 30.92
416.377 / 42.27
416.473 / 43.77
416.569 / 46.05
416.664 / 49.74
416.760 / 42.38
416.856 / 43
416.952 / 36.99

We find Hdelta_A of -0.30 nm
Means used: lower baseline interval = 37.7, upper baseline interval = 37.3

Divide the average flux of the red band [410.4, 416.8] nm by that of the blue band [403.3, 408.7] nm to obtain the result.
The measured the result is 1.0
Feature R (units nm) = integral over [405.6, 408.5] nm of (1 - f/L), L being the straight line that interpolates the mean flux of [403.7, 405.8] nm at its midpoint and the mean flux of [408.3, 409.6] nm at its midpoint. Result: 0.32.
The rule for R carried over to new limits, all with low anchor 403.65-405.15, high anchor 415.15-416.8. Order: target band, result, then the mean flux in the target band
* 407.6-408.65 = 0.01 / 40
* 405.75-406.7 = 0.11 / 35.8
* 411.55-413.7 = -0.07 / 41.3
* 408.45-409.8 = -0.08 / 42.5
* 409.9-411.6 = 0.07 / 38.3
